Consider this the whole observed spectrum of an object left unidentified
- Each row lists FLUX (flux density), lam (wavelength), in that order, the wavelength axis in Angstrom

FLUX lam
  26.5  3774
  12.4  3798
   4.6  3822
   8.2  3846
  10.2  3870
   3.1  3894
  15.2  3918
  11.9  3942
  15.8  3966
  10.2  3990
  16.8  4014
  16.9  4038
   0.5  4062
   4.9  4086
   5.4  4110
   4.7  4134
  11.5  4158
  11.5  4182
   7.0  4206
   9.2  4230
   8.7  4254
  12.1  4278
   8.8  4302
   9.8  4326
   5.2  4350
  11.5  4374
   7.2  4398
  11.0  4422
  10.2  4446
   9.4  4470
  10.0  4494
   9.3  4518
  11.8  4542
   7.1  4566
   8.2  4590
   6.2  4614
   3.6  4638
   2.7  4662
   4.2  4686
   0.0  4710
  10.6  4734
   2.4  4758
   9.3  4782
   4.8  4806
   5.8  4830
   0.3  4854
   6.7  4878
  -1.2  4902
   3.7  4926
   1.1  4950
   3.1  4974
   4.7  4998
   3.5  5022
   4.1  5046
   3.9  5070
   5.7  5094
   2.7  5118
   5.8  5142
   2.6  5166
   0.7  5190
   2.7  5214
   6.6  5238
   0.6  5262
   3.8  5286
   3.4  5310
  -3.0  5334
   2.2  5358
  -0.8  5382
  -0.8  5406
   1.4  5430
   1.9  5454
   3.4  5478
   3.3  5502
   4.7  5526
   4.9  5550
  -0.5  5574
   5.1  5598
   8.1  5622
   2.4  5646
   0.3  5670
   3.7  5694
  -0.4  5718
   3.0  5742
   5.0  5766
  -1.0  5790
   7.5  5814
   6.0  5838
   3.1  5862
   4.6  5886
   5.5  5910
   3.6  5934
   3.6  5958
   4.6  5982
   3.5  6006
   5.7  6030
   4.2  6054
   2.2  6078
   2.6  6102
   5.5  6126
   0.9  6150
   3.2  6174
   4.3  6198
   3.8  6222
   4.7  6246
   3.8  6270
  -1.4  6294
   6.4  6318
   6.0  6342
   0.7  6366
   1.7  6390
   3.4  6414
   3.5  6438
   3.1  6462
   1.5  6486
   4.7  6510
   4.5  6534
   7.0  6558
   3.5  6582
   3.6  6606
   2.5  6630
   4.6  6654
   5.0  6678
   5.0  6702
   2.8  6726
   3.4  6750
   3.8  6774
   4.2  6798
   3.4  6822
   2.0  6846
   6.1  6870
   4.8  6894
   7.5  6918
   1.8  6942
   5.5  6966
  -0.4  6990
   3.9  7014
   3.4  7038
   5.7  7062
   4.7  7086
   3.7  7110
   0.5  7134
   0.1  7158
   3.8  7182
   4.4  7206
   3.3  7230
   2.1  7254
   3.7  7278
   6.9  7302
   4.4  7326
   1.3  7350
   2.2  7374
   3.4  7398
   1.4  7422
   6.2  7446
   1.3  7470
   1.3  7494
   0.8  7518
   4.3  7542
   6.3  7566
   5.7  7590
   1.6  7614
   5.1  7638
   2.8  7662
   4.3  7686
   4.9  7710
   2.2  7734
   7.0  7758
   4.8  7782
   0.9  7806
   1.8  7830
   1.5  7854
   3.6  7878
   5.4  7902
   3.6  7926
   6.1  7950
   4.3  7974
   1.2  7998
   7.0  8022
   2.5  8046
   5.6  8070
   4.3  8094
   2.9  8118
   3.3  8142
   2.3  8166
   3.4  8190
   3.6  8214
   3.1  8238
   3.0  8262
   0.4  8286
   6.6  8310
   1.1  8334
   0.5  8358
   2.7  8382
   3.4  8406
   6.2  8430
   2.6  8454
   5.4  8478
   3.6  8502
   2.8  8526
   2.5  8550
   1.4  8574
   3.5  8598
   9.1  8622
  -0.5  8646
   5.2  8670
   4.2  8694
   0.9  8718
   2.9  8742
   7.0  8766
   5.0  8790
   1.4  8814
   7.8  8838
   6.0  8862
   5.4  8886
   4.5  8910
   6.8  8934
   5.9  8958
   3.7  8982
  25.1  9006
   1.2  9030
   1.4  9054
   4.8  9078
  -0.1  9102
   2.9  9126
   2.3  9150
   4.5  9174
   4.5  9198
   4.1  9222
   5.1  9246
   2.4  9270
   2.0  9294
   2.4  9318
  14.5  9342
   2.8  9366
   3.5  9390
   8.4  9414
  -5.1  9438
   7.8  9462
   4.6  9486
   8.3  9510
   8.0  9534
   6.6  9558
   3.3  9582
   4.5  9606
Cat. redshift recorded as 1.42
